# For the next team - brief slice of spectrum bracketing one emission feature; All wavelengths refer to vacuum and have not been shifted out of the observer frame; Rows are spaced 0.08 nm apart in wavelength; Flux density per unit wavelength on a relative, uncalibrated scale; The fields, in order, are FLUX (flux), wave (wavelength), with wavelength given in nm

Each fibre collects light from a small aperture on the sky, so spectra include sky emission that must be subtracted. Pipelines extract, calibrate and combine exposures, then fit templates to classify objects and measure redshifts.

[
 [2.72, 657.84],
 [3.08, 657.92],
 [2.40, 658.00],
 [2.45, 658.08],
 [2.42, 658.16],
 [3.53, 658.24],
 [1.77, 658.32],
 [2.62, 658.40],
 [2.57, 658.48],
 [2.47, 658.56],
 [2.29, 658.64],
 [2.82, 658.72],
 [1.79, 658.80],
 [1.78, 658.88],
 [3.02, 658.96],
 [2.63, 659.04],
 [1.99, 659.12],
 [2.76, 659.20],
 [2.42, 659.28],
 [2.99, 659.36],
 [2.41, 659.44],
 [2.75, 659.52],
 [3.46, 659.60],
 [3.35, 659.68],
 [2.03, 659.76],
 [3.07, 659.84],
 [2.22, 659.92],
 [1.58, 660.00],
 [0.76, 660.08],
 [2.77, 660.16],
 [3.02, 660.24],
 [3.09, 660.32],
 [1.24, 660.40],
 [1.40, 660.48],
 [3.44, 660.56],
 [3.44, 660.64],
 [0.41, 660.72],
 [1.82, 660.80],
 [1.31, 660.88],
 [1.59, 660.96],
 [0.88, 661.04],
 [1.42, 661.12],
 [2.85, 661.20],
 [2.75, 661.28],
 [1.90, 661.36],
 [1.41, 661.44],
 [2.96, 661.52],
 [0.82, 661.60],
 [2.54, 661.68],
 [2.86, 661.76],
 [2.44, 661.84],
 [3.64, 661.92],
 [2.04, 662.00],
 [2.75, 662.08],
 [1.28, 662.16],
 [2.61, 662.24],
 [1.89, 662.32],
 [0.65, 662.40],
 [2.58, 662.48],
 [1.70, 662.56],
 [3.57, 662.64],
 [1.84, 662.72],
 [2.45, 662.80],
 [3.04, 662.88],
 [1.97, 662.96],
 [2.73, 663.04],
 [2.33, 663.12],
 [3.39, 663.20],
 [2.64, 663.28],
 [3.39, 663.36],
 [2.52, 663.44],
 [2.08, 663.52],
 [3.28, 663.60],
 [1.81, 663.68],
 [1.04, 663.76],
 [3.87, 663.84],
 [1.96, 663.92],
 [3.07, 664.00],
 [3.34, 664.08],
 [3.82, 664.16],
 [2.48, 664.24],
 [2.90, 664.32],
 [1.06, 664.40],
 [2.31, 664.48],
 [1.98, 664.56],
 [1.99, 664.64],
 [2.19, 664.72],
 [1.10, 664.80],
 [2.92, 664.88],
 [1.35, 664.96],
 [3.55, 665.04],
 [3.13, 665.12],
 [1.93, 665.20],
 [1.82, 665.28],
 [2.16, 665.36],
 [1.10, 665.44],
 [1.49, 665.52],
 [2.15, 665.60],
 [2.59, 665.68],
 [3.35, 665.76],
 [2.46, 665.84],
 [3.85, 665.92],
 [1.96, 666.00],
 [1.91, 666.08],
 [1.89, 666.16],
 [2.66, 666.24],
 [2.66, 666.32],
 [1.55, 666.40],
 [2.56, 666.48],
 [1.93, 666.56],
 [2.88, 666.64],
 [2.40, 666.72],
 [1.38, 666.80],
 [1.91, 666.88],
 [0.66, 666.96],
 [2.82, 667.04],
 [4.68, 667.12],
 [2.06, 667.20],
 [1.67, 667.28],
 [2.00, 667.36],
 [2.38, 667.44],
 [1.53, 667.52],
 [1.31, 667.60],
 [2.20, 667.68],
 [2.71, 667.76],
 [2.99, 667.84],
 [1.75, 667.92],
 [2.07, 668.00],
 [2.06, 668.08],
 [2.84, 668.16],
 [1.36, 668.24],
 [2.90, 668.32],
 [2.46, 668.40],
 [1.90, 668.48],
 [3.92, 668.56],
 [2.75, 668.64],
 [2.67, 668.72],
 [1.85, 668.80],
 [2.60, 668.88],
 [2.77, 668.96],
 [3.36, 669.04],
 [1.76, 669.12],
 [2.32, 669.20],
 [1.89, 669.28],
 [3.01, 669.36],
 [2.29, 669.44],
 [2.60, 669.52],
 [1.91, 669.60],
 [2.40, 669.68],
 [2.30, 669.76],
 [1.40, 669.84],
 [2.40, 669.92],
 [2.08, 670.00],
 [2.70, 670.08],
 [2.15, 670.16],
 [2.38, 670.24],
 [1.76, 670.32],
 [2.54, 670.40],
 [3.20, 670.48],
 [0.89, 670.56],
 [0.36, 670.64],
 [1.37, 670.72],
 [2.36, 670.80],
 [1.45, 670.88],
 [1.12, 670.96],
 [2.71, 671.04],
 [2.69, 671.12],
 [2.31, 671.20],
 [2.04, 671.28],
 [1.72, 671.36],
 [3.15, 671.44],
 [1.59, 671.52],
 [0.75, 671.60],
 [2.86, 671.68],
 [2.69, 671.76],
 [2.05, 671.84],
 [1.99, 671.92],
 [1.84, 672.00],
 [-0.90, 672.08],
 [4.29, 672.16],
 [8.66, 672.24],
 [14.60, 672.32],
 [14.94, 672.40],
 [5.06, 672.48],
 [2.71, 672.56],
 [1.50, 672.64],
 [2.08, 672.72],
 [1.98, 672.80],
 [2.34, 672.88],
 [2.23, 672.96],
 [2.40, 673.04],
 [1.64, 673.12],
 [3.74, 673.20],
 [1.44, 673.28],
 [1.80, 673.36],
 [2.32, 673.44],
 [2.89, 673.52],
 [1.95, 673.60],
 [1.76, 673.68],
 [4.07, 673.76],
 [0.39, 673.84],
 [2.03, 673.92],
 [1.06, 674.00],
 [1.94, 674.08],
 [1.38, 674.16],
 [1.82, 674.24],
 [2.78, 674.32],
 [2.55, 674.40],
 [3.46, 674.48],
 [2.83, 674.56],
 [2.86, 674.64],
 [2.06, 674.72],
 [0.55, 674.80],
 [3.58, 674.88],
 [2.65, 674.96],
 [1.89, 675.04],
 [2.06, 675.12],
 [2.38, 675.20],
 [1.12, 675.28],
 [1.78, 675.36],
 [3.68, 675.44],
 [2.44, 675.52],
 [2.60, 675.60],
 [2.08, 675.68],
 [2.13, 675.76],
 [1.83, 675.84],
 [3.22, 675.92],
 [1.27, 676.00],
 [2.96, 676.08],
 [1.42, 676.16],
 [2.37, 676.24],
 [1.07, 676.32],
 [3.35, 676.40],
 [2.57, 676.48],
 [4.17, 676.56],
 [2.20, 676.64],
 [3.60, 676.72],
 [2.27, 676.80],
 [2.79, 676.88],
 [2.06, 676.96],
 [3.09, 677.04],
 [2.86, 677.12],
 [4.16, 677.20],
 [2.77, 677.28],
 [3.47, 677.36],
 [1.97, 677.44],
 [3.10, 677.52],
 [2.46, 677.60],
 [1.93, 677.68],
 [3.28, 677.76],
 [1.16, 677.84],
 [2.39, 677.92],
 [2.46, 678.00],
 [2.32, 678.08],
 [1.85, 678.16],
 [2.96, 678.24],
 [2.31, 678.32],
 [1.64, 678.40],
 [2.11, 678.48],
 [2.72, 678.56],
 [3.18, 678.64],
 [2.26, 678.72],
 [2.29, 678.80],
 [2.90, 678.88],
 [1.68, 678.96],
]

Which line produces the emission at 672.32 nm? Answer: H-alpha 6563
